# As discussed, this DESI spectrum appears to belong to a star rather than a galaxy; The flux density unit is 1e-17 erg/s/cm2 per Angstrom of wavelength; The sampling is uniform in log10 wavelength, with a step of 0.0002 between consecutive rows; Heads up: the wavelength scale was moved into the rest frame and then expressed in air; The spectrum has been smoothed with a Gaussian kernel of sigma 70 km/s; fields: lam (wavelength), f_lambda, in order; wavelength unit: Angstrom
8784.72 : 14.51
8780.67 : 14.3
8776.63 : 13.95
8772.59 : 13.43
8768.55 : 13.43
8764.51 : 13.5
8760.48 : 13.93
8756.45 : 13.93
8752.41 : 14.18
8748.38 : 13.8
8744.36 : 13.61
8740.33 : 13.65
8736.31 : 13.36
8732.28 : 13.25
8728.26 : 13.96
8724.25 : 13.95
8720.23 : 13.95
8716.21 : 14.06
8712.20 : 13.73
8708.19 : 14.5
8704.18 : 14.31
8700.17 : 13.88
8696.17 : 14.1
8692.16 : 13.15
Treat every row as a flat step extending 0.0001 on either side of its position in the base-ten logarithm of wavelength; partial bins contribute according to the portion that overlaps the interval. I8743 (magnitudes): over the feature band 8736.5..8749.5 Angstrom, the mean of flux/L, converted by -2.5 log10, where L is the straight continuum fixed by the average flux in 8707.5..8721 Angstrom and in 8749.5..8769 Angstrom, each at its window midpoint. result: 0.02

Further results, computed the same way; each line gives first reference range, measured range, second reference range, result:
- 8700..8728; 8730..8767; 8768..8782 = 0.017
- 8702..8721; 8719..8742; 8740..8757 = 0.023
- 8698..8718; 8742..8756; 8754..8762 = 0.008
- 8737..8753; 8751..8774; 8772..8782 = 0.010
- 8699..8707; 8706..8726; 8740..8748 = -0.003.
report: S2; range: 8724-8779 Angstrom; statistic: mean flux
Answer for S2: 13.7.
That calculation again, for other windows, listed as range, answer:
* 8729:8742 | 13.5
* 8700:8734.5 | 14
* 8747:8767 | 13.9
